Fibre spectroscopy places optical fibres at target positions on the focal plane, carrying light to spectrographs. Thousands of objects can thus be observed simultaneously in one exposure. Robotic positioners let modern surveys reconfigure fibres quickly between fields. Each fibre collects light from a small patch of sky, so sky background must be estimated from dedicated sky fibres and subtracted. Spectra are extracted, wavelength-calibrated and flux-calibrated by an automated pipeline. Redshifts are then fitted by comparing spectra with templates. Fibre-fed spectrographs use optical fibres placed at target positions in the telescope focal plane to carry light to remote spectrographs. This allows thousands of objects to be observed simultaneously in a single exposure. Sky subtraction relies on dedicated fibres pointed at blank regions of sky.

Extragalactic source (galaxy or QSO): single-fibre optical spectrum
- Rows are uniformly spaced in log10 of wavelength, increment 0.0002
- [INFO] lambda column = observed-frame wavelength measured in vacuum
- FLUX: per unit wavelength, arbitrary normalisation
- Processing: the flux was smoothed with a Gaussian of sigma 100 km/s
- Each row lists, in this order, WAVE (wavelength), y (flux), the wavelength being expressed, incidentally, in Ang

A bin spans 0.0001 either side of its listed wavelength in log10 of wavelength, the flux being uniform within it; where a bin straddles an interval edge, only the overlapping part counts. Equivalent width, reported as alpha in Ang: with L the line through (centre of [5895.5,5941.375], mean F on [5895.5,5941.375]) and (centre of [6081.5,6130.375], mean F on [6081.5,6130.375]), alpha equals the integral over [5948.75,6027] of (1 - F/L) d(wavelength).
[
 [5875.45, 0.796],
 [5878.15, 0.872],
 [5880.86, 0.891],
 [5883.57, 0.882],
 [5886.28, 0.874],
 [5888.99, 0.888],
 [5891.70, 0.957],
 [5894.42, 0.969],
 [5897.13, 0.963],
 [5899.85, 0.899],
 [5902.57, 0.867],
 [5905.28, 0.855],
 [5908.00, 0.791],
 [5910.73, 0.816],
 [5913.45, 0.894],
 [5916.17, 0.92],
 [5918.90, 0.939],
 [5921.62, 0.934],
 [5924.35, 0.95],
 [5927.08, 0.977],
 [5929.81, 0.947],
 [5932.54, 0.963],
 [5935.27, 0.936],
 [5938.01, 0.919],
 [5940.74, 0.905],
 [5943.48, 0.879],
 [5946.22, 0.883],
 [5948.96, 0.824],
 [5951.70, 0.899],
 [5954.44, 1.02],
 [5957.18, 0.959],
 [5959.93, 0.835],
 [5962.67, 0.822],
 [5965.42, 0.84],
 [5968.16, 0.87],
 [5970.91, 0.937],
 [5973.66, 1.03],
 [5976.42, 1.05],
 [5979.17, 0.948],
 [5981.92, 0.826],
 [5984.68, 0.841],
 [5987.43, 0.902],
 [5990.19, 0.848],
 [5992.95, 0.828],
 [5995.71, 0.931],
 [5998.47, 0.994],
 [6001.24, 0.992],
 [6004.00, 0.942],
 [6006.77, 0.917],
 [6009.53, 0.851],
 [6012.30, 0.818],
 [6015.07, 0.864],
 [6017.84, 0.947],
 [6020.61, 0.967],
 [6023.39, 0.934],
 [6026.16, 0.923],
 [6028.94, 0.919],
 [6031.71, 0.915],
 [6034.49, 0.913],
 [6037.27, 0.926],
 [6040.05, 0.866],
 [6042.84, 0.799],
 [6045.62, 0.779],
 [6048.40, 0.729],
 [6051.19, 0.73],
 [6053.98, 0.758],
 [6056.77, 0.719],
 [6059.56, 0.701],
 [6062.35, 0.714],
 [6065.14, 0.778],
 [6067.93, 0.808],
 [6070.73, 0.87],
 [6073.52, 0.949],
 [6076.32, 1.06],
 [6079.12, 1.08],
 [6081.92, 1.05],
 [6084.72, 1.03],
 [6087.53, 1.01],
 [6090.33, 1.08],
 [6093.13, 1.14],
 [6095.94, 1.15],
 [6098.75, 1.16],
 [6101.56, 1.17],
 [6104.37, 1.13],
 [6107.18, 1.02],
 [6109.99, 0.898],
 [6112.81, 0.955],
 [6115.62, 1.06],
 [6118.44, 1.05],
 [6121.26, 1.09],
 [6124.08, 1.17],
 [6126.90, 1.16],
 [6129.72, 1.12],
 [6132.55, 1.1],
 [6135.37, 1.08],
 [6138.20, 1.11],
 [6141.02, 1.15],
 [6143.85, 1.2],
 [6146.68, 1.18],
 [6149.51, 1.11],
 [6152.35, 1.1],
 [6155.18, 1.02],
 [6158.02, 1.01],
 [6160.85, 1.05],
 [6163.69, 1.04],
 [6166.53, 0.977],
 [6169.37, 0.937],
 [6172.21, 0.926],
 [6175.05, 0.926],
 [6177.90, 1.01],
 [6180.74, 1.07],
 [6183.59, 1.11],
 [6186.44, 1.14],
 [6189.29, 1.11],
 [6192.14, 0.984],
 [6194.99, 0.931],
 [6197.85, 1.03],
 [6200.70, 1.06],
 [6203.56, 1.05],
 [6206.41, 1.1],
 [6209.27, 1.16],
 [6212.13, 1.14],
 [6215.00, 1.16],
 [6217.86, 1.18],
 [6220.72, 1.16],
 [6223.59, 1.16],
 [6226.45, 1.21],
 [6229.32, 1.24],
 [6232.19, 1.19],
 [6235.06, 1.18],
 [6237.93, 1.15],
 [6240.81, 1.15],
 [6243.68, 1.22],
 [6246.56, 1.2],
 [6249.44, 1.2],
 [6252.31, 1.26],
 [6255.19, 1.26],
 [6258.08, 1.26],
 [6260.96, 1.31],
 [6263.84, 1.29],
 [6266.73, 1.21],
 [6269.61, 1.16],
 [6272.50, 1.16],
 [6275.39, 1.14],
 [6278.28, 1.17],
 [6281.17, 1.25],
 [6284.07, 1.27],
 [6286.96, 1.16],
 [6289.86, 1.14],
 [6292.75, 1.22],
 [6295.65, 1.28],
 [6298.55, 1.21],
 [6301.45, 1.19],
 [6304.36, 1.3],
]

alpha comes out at 5.1 Ang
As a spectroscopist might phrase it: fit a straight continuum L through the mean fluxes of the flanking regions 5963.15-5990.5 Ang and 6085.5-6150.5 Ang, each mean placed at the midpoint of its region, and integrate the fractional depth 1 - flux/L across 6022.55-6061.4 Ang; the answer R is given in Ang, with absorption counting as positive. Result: 6.6 Ang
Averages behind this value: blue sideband 0.909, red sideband 1.1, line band 0.826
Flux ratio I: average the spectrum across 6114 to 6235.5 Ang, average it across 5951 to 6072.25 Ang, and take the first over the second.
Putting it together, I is 1.2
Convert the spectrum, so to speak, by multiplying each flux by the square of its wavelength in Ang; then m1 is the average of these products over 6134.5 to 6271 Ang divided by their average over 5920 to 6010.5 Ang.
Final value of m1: 1.33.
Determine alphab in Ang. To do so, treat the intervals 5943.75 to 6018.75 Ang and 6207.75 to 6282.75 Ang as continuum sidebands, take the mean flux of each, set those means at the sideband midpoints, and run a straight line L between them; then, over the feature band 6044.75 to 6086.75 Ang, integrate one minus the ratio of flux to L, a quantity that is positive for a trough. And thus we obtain 6.1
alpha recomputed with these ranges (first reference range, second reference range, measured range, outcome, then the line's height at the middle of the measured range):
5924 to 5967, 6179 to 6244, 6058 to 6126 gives 1.48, 1.03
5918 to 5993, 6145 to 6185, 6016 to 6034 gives 0.41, 0.953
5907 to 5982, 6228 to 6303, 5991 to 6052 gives 6.01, 0.985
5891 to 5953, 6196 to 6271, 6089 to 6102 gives -0.97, 1.06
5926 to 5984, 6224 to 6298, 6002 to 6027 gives 1.66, 0.974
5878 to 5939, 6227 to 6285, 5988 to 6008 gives 1.35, 0.988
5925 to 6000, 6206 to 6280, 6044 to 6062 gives 4.80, 1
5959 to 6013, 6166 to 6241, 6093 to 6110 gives -1.79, 1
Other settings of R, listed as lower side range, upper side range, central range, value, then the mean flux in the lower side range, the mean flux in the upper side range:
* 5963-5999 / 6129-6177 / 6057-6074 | 3.3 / 0.907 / 1.06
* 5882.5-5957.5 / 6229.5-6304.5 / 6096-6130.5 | -0.2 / 0.911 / 1.21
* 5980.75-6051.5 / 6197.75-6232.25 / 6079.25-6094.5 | -1.4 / 0.883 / 1.14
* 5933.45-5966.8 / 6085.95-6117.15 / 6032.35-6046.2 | 1.8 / 0.894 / 1.07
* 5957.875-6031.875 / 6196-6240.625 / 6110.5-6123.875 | -0.1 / 0.908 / 1.14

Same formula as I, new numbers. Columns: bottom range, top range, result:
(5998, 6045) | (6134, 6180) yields 1.16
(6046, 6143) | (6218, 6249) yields 1.19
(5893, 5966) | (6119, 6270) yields 1.24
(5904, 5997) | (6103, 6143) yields 1.20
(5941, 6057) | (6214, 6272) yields 1.36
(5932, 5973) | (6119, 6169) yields 1.21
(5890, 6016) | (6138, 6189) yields 1.17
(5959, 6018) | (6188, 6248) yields 1.26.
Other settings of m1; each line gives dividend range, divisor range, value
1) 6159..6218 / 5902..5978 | 1.25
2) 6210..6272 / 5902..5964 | 1.48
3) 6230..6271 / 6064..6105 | 1.25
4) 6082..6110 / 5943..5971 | 1.28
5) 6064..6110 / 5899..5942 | 1.20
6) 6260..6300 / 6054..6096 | 1.39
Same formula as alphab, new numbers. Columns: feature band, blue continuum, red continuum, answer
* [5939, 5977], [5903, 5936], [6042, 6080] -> -1.1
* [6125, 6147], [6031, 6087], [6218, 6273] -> -2.9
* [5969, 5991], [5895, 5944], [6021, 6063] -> -1.4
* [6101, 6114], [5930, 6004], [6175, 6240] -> 0.0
